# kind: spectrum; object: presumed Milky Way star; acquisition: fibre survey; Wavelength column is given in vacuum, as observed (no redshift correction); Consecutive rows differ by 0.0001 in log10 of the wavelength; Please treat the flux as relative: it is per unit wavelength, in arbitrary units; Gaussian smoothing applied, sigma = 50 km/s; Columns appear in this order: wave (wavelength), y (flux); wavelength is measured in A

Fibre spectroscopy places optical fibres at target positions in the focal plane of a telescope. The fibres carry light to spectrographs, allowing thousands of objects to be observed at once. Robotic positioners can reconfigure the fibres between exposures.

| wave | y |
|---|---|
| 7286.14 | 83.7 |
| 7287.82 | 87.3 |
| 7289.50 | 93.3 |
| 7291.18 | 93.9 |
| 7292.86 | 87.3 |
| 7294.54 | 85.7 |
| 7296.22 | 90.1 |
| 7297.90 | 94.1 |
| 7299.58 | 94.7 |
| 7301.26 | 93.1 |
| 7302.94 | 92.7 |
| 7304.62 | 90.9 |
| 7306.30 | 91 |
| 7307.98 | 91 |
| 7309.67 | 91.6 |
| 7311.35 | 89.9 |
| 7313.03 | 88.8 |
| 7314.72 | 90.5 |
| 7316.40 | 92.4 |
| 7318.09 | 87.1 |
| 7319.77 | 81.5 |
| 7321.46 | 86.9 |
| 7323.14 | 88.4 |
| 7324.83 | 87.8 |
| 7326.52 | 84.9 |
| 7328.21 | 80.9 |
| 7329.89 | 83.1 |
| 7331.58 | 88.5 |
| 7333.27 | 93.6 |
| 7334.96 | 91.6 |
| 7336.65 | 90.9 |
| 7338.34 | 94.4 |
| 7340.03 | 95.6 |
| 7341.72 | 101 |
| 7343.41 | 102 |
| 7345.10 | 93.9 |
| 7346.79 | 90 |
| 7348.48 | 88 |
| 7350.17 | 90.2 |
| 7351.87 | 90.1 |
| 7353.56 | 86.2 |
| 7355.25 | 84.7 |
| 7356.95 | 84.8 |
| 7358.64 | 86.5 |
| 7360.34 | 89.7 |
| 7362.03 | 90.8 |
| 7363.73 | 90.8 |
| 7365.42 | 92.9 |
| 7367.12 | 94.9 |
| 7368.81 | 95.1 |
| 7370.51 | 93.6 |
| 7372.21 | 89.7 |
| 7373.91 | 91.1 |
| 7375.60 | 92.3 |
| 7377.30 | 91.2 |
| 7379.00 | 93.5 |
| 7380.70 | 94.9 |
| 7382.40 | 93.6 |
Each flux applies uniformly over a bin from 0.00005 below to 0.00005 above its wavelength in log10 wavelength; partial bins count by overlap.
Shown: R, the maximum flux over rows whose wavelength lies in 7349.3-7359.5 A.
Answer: 90.2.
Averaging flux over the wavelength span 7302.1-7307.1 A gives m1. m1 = 91.6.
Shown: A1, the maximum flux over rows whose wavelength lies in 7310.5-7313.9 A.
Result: 89.9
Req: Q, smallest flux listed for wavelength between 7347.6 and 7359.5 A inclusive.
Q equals 84.7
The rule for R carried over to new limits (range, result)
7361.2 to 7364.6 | 90.8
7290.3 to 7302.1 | 94.7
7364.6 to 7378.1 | 95.1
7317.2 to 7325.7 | 88.4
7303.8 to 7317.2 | 92.4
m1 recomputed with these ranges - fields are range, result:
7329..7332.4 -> 85.8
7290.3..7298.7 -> 90.2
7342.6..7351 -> 92.9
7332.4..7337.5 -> 91.9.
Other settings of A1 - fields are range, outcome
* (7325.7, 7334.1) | 93.6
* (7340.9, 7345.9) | 102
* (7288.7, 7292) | 93.9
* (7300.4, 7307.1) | 93.1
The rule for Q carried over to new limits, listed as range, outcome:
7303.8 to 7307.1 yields 90.9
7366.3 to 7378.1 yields 89.7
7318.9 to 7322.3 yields 81.5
